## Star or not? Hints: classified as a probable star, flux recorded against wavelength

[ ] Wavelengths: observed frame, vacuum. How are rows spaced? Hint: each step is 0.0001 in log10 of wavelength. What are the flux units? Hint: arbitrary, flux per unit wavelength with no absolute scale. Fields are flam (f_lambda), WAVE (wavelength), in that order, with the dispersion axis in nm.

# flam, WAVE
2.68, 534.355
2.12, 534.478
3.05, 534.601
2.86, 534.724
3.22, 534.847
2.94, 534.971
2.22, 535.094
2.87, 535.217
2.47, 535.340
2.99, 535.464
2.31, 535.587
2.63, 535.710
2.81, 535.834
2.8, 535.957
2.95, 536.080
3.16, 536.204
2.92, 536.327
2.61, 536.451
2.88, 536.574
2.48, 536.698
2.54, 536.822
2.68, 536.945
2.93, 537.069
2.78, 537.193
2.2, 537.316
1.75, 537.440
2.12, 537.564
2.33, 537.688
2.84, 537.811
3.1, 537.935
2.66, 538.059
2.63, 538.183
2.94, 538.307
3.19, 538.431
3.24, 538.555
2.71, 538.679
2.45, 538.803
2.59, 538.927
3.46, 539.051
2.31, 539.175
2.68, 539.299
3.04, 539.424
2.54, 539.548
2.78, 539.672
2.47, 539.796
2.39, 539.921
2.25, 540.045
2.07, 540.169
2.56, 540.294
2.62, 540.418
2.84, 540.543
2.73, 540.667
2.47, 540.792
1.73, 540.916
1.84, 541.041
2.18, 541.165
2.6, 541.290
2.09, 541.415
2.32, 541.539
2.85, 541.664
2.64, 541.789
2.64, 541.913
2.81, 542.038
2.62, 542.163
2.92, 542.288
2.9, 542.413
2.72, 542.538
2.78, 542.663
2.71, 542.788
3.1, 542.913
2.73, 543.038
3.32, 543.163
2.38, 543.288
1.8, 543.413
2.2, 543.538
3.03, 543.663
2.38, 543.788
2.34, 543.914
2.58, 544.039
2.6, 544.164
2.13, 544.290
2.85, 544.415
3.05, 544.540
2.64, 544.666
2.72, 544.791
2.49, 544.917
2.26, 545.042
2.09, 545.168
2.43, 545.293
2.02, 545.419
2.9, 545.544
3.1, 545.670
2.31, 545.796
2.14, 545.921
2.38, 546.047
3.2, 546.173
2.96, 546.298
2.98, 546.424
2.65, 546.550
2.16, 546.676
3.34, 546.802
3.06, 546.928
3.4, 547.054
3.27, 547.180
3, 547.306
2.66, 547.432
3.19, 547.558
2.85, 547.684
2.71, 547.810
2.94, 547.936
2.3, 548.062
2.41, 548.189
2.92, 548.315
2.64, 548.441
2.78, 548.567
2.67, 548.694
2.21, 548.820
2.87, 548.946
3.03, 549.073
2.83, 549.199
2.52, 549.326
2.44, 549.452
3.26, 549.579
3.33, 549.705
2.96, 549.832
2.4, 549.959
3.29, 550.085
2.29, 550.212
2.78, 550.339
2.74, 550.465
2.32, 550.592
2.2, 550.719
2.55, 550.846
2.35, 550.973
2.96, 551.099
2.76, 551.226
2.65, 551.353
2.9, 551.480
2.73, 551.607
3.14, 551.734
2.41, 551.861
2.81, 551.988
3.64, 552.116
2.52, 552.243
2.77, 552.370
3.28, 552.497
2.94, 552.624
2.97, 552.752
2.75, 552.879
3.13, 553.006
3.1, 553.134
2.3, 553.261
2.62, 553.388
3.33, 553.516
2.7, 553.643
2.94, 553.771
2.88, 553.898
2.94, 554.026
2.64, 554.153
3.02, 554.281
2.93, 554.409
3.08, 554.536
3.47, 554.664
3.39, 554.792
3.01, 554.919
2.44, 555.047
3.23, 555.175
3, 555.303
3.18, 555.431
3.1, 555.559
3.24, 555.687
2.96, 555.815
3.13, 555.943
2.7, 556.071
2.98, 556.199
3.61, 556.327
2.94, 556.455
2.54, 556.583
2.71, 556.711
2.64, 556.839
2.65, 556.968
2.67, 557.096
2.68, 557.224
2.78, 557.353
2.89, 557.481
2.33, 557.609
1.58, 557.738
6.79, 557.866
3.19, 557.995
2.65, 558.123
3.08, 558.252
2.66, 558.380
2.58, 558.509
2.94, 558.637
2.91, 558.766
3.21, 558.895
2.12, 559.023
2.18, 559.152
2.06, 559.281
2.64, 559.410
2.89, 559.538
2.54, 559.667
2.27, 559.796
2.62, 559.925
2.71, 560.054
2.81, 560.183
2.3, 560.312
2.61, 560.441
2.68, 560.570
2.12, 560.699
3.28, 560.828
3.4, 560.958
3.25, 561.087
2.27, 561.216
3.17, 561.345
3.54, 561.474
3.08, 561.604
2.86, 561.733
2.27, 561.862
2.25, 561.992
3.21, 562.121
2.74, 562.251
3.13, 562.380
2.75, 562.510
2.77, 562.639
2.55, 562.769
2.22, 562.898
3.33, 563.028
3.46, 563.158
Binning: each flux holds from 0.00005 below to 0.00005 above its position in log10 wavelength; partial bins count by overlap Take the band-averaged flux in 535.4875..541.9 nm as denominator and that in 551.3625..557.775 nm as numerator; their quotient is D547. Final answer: 1.11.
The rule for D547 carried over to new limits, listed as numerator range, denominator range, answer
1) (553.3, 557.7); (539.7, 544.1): 1.15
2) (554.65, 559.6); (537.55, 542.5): 1.12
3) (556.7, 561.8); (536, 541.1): 1.07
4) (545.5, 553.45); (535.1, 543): 1.06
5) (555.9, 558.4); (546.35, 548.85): 1.05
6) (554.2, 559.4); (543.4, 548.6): 1.10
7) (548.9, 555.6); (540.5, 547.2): 1.10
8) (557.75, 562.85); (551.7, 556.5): 0.95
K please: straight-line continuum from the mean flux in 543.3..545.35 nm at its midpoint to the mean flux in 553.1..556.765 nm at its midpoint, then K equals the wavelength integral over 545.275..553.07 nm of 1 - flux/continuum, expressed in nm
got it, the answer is -0.23 nm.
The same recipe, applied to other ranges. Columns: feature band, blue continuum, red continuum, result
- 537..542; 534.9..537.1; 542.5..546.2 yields 0.19 nm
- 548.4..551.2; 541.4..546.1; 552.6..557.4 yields 0.07 nm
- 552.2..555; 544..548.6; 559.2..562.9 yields -0.23 nm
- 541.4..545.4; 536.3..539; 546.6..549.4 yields 0.21 nm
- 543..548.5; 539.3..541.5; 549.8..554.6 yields -0.15 nm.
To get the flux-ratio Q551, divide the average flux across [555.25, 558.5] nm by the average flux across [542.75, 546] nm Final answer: 1.2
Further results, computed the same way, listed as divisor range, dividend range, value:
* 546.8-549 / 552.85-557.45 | 1.03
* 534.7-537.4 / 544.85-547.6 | 1.00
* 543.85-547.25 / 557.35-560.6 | 1.04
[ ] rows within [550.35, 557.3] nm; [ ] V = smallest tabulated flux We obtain 2.2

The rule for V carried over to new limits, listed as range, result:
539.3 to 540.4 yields 2.07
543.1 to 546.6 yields 1.8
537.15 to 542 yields 1.73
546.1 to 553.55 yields 2.16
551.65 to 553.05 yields 2.41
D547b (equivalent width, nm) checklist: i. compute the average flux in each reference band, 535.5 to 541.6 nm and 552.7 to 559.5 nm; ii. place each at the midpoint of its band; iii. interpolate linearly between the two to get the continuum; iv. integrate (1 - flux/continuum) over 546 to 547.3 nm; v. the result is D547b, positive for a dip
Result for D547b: -0.099 nm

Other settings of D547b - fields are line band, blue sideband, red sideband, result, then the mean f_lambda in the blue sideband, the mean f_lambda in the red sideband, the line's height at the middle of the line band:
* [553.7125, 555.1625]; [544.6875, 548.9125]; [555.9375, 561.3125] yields -0.12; 2.7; 2.8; 2.76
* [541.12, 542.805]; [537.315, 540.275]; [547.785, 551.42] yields 0.01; 2.62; 2.69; 2.64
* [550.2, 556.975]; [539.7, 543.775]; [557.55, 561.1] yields -0.41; 2.54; 2.79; 2.71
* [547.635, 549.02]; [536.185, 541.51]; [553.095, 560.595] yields 0.03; 2.58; 2.86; 2.73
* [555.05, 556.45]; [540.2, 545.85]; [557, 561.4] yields -0.17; 2.55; 2.79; 2.74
